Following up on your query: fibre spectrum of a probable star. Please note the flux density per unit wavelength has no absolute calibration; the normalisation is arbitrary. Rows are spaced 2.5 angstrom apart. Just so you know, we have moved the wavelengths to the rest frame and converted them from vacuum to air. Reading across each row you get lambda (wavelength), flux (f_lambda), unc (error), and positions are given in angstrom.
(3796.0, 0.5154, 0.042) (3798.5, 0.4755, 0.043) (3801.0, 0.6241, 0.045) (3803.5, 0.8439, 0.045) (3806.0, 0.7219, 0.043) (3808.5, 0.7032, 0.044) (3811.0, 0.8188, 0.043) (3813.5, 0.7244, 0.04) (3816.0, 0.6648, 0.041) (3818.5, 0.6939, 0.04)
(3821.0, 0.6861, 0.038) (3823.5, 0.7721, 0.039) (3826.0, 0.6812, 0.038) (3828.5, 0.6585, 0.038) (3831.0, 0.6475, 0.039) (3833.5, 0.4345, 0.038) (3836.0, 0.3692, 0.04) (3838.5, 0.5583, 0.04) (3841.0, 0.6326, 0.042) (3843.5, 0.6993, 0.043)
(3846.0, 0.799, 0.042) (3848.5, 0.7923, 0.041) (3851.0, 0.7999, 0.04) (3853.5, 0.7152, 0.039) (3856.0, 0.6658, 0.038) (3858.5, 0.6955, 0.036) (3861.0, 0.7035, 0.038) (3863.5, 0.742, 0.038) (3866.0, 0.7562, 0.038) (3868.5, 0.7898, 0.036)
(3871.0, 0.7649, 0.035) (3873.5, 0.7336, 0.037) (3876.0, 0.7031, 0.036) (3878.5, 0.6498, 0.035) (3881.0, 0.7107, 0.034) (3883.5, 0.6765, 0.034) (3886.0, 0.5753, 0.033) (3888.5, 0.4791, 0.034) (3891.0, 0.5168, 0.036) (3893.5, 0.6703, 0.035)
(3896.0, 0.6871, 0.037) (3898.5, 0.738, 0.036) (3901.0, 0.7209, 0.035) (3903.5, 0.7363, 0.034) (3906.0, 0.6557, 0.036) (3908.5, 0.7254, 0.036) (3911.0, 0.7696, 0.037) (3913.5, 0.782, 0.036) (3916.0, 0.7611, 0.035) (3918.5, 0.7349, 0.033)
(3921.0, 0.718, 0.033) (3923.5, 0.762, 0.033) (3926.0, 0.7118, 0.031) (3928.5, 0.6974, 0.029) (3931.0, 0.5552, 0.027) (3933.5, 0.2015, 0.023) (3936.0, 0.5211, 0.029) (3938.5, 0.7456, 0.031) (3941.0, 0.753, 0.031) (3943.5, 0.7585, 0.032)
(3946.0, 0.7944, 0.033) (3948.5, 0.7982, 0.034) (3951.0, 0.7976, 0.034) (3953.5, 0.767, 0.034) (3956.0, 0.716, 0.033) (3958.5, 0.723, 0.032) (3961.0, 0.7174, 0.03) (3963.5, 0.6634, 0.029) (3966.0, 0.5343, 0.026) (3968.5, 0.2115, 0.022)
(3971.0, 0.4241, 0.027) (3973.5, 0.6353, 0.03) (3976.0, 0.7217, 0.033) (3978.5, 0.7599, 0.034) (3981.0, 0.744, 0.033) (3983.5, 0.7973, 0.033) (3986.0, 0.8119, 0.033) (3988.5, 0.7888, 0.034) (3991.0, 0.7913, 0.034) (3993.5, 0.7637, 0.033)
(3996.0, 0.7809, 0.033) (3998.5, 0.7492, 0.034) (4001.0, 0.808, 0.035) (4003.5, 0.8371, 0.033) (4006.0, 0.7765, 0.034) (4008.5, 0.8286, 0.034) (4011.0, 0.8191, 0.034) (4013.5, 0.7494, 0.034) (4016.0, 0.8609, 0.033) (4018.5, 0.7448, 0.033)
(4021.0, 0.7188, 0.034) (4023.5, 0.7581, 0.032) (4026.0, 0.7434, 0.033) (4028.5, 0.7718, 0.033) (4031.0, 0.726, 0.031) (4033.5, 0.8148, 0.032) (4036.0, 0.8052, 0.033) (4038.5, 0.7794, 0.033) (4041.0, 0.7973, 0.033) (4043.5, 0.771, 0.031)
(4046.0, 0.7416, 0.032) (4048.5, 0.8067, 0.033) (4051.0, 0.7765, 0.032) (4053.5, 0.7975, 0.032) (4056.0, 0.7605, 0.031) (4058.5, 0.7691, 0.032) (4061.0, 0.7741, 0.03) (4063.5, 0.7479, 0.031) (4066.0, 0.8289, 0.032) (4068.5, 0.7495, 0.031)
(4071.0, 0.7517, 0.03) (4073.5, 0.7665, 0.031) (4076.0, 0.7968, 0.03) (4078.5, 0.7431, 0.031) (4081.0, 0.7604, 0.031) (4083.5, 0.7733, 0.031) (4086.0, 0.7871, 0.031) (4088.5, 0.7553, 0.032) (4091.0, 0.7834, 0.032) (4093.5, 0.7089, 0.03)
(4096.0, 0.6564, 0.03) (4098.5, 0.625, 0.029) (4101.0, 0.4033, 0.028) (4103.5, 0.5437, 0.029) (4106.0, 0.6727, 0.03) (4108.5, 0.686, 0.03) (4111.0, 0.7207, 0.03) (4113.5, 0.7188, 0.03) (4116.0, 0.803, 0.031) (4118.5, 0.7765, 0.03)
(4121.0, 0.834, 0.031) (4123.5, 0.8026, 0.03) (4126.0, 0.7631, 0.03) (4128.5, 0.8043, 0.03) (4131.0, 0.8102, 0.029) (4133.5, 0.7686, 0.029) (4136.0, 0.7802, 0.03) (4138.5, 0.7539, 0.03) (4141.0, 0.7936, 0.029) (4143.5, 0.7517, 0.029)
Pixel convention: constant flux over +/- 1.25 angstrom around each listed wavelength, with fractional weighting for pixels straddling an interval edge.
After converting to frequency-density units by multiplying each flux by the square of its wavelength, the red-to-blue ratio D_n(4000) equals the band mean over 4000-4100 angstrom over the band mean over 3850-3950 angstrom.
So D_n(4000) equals 1.2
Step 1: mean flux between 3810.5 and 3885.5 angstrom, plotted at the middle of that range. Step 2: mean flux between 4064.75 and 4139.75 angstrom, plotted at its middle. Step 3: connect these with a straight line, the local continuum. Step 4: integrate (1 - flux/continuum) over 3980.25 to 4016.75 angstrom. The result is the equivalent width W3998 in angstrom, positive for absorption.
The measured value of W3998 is -3.9 angstrom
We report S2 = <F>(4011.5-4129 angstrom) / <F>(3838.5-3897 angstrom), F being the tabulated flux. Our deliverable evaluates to 1.08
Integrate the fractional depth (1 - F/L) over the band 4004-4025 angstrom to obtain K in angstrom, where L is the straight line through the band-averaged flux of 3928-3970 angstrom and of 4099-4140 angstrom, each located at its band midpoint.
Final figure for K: -3.4 angstrom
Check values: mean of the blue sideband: 0.642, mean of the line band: 0.784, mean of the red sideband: 0.726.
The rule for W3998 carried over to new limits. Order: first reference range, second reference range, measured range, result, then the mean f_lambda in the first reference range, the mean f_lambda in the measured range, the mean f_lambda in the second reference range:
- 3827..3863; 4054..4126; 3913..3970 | 1.55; 0.657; 0.668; 0.733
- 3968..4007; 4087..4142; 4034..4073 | -2.90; 0.722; 0.778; 0.726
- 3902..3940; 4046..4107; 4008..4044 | -3.35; 0.673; 0.778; 0.731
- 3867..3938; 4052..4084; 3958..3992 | 2.44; 0.671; 0.664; 0.771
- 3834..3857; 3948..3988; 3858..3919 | -2.87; 0.663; 0.699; 0.676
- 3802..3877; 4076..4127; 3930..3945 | 2.40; 0.699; 0.593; 0.718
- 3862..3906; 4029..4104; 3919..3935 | 1.98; 0.685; 0.612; 0.746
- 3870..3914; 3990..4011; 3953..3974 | 4.51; 0.681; 0.592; 0.794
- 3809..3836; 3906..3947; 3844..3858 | -1.63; 0.665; 0.748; 0.685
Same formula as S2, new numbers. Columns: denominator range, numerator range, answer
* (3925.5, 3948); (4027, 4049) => 1.21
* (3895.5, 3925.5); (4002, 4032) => 1.06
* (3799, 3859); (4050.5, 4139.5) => 1.09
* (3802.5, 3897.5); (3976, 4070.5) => 1.14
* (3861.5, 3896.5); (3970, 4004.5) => 1.10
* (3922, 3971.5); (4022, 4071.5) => 1.20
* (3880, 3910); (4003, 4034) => 1.18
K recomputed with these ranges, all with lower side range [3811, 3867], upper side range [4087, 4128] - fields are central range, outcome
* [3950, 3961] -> -0.88 angstrom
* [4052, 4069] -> -1.83 angstrom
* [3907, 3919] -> -1.17 angstrom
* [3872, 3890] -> 0.97 angstrom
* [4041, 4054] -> -1.48 angstrom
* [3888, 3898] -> 1.13 angstrom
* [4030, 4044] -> -1.70 angstrom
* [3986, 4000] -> -1.69 angstrom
